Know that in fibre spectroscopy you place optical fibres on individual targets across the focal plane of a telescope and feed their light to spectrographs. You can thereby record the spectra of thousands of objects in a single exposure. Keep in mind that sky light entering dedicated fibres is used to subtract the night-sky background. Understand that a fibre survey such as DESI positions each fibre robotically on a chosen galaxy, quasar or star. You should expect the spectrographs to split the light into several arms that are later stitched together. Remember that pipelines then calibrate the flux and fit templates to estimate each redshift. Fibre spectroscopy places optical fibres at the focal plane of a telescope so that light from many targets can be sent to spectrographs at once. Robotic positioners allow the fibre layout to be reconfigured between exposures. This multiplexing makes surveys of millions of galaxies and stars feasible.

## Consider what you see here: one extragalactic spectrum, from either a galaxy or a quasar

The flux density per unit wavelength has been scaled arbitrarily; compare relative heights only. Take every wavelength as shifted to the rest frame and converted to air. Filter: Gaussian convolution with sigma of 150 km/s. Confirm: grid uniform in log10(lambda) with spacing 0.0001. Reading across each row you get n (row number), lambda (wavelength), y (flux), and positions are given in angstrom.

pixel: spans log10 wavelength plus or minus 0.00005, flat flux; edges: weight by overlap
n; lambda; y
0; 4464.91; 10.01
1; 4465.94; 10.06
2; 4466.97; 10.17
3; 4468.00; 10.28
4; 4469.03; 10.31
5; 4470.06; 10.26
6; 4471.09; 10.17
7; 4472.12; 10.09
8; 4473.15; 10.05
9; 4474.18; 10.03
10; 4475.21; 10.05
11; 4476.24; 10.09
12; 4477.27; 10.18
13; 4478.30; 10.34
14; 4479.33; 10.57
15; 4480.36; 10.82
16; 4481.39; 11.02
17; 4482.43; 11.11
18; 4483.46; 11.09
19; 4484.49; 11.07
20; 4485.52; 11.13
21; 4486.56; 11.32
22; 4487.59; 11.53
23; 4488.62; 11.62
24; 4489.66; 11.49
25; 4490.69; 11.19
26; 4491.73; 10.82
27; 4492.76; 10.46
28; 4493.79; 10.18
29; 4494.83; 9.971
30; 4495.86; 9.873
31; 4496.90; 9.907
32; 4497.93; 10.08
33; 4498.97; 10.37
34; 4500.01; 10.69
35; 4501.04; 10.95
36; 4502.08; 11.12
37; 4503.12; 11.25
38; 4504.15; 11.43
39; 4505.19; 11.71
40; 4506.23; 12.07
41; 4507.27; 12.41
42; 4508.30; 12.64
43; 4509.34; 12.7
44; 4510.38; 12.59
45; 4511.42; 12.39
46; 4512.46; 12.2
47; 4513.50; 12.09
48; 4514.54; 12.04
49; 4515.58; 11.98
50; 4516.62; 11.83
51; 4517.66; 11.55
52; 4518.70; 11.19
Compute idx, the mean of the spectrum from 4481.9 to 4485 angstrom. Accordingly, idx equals 11.1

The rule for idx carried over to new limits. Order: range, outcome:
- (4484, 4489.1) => 11.3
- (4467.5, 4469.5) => 10.3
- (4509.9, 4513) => 12.4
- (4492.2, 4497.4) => 10.1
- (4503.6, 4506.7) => 11.7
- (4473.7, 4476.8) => 10.1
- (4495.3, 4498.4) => 9.97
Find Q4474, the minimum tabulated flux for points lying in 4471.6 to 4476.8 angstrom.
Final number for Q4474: 10.03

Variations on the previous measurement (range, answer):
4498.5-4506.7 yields 10.37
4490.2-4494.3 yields 10.18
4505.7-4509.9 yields 12.07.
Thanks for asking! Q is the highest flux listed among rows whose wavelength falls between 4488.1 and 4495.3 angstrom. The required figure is 11.62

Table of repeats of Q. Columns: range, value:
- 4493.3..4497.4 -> 10.18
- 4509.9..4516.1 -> 12.59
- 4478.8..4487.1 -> 11.32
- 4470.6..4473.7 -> 10.17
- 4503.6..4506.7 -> 12.07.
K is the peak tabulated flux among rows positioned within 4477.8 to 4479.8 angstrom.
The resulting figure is 10.57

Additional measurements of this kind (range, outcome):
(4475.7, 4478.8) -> 10.34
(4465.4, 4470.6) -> 10.31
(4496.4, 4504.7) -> 11.43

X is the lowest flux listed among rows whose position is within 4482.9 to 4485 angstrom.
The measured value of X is 11.07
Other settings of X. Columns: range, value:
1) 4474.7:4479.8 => 10.05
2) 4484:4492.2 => 10.82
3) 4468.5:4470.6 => 10.26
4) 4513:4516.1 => 11.98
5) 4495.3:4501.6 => 9.873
